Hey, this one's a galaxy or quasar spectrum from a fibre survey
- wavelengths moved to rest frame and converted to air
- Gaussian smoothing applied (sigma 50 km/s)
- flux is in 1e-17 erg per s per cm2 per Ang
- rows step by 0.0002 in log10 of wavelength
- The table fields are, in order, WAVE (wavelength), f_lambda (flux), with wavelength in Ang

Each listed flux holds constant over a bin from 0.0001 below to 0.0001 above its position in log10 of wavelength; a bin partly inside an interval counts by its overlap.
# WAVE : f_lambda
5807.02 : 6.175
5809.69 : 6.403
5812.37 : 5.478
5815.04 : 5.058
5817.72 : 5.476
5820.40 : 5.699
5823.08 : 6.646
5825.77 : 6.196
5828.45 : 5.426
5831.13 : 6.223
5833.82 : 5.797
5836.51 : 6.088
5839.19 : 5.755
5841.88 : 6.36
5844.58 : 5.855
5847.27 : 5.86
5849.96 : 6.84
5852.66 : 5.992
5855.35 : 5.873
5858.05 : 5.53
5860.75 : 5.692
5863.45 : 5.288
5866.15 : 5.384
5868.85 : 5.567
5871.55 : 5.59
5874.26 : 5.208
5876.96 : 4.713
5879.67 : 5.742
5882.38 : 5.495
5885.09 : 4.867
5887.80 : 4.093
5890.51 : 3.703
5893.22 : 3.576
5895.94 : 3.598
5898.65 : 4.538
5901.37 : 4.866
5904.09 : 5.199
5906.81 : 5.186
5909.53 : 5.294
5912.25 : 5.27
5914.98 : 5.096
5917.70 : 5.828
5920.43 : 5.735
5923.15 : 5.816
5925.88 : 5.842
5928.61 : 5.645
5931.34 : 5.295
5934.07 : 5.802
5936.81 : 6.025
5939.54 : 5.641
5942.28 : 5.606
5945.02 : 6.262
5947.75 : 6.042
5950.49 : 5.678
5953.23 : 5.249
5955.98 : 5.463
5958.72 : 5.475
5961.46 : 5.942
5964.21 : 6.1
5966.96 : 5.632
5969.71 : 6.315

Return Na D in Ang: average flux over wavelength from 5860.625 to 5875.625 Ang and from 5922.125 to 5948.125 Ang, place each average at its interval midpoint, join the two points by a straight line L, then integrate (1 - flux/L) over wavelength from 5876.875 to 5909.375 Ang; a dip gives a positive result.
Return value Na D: 5.3 Ang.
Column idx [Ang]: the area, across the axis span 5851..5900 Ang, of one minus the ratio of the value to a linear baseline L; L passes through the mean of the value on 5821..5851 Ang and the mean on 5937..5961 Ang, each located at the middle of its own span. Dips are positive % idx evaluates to 7.6 Ang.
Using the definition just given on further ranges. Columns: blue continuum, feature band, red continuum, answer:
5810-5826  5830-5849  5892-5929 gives -1.3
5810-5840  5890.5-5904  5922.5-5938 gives 3.7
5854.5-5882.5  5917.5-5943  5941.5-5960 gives -0.4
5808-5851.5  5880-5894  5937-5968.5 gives 3.3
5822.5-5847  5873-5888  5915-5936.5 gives 1.9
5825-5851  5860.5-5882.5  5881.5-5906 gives -1.4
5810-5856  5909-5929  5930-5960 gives 0.6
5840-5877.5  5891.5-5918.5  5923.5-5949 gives 4.5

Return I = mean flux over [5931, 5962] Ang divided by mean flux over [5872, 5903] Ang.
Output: 1.2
